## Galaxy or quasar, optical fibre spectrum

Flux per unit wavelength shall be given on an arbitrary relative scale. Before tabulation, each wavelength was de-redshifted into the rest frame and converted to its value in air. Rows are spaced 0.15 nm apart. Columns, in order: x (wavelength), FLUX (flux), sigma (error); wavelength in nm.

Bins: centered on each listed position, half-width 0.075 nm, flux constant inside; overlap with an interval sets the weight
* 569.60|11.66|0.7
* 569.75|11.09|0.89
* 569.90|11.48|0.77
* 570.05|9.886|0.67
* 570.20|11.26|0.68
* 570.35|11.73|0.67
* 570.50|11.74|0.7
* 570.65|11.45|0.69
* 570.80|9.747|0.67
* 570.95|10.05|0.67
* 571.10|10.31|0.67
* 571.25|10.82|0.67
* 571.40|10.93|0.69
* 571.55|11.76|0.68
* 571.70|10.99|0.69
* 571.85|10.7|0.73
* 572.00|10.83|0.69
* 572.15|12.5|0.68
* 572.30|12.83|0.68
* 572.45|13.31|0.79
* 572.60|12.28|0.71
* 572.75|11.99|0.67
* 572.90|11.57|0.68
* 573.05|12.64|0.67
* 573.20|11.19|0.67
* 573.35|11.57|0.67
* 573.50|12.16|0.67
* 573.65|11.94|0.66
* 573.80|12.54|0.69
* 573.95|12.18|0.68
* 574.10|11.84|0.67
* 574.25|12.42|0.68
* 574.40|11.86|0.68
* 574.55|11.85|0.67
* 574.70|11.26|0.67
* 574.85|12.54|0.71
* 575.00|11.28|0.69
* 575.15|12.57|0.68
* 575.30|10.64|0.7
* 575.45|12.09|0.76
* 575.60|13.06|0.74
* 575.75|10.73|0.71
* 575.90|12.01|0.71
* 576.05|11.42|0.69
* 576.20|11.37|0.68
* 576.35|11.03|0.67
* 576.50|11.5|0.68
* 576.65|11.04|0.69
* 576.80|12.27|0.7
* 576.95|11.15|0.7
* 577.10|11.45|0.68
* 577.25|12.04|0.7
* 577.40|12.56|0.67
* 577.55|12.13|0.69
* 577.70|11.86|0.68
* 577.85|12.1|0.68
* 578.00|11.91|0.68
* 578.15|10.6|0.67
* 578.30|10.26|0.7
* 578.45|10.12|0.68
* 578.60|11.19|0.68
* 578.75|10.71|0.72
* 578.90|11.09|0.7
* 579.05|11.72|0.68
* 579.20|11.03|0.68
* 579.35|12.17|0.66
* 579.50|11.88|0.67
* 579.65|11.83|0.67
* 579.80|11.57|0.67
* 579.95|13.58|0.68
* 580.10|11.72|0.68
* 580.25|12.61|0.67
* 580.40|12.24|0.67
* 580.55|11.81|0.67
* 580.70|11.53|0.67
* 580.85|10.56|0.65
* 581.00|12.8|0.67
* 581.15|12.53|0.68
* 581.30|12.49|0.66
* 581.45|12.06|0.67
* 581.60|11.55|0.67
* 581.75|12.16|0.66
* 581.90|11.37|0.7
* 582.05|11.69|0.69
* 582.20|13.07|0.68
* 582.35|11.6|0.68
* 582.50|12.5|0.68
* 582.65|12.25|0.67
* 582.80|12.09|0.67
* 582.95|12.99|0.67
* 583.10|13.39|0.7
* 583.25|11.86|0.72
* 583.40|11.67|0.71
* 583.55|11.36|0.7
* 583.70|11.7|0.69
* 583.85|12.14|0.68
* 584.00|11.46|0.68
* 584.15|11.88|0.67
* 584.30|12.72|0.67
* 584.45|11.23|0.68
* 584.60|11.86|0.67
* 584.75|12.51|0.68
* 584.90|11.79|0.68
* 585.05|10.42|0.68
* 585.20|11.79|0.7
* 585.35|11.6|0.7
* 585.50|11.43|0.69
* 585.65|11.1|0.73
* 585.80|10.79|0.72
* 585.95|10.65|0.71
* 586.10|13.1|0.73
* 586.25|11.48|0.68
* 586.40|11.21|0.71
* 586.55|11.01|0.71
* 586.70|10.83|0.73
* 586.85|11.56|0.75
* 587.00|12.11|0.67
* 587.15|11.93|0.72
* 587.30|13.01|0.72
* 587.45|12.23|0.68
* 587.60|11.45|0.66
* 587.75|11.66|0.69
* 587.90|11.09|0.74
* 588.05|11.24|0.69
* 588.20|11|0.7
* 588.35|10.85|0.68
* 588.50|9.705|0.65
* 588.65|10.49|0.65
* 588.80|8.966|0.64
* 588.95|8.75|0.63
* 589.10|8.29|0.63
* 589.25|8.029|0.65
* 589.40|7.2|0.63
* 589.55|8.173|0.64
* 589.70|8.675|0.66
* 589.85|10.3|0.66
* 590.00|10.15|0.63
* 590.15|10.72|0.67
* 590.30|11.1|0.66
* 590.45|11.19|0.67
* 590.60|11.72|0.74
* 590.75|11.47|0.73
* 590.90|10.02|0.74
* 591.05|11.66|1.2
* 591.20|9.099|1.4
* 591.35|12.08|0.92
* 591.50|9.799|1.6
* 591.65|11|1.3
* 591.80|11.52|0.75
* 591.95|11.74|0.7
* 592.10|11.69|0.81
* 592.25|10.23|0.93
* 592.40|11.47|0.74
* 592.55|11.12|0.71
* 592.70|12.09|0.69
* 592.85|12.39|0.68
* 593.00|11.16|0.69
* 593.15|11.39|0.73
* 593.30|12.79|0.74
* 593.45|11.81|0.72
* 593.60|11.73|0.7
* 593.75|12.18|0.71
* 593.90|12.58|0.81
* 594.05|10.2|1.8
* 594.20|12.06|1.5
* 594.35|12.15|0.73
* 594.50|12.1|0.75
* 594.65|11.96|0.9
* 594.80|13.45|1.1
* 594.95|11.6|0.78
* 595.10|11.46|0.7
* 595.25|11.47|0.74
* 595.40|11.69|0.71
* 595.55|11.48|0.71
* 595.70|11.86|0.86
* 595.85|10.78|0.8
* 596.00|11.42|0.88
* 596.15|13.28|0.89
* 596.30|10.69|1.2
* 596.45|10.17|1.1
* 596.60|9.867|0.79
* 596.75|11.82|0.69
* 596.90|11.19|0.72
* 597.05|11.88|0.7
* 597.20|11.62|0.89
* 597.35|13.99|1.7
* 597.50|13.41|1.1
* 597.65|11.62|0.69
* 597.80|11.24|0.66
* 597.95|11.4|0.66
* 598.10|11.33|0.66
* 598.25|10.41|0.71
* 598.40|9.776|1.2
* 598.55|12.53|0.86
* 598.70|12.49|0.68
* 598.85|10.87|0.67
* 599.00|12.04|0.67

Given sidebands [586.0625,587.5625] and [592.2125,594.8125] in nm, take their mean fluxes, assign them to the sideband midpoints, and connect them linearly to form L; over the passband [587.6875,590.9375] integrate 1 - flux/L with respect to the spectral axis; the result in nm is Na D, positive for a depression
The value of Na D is 0.49 nm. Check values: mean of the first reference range 11.8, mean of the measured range 10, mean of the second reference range 11.8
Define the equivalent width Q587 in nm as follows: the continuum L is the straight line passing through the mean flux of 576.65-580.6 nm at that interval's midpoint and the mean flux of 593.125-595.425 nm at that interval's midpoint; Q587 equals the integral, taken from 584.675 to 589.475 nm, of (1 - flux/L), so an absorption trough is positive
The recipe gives 0.36 nm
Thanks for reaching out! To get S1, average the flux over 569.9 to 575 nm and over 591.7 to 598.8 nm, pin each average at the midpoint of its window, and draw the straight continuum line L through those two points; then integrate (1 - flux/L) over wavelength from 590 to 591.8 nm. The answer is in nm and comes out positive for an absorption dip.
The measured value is 0.12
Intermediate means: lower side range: 11.6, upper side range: 11.7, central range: 10.9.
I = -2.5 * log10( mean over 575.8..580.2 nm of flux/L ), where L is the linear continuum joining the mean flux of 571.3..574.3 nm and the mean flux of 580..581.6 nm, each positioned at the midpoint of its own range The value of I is 0.04 mag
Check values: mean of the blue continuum 11.9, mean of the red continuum 12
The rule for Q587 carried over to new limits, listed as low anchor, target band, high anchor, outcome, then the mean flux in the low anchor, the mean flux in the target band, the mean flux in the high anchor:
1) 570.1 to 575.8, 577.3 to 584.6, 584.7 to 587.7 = -0.15 nm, 11.7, 11.9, 11.6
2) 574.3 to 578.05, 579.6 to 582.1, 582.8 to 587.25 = -0.06 nm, 11.8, 12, 11.7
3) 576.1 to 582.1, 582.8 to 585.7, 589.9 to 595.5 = -0.06 nm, 11.7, 11.8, 11.5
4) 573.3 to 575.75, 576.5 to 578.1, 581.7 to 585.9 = 0.01 nm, 12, 11.8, 11.9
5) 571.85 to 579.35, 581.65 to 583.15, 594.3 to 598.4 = -0.08 nm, 11.7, 12.3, 11.6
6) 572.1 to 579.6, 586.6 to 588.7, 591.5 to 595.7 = 0.06 nm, 11.7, 11.4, 11.7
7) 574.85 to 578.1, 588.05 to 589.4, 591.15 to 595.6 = 0.25 nm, 11.7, 9.48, 11.6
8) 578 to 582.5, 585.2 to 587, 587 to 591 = -0.09 nm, 11.7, 11.4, 10.4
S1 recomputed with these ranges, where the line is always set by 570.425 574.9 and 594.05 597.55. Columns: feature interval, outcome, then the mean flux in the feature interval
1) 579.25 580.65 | -0.05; 12.1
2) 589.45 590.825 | 0.16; 10.3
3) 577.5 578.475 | 0.03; 11.3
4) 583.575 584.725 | -0.02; 11.9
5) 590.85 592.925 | 0.10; 11.1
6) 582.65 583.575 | -0.05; 12.3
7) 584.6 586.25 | 0.03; 11.5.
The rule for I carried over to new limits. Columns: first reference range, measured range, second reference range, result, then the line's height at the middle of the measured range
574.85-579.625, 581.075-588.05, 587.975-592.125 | -0.10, 10.8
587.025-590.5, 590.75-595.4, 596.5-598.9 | -0.06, 10.9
